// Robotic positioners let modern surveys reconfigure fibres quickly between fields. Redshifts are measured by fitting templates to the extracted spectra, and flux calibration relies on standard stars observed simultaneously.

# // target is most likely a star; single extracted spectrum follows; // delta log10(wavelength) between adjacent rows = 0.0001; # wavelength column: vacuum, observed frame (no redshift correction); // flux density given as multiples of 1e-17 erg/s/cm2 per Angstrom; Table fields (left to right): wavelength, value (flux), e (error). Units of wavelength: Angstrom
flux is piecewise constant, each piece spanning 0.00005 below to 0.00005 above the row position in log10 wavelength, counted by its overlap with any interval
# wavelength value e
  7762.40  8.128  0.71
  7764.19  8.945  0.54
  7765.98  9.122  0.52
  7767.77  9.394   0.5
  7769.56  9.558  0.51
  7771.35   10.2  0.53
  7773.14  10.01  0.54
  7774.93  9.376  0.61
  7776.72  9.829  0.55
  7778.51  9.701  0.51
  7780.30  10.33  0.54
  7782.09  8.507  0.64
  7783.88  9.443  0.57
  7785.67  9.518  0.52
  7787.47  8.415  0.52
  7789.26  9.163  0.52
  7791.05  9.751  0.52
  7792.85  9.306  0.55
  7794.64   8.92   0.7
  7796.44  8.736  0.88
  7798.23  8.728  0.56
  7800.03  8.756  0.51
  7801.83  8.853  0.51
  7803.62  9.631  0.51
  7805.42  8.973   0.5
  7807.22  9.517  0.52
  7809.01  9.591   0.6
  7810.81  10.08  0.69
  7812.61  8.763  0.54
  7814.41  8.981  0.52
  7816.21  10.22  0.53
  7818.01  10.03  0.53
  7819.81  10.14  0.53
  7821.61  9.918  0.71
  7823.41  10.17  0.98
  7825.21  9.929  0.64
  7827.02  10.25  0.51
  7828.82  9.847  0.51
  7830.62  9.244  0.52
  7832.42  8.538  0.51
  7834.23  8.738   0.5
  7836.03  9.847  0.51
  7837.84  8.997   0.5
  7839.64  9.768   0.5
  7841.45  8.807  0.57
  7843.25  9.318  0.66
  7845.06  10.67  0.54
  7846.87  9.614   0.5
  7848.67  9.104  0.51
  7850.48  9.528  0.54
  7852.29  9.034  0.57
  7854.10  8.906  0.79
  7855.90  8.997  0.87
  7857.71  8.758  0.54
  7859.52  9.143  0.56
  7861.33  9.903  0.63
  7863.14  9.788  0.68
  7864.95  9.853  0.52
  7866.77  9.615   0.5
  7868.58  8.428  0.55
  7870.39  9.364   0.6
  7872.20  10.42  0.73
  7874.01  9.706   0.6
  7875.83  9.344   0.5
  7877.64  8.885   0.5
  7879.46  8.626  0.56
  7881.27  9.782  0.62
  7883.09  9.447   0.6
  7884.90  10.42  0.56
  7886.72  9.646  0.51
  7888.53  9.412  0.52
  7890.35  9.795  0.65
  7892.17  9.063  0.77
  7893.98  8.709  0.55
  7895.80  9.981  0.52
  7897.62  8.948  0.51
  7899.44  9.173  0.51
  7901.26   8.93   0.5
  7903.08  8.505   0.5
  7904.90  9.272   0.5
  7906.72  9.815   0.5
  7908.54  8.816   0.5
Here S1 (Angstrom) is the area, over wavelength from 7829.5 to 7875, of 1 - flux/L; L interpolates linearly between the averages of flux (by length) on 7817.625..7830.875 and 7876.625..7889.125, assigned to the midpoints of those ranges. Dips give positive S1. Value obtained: 1.7 Angstrom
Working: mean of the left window 9.97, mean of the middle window 9.37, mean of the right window 9.46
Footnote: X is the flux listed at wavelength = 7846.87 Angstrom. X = 9.614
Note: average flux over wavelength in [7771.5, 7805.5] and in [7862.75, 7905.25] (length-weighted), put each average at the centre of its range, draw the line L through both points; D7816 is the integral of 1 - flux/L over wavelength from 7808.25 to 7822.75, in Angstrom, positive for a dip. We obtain -0.6 Angstrom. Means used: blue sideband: 9.29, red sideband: 9.37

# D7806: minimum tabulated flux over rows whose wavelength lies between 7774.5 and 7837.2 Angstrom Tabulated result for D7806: 8.415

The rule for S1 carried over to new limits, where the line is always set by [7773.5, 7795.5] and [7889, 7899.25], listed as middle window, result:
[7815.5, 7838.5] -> -0.84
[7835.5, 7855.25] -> -0.16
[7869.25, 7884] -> -0.20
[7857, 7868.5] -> -0.16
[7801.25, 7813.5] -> 0.00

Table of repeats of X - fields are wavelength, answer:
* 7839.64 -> 9.768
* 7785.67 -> 9.518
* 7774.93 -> 9.376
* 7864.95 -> 9.853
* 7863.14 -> 9.788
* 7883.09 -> 9.447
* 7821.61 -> 9.918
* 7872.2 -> 10.42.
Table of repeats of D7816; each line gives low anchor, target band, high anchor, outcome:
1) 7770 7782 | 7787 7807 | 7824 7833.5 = 1.4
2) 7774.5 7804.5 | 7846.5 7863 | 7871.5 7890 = 0.4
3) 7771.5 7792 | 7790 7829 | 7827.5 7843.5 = -0.5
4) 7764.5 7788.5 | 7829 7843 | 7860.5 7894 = 0.5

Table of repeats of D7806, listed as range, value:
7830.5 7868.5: 8.538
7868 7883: 8.428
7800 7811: 8.756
